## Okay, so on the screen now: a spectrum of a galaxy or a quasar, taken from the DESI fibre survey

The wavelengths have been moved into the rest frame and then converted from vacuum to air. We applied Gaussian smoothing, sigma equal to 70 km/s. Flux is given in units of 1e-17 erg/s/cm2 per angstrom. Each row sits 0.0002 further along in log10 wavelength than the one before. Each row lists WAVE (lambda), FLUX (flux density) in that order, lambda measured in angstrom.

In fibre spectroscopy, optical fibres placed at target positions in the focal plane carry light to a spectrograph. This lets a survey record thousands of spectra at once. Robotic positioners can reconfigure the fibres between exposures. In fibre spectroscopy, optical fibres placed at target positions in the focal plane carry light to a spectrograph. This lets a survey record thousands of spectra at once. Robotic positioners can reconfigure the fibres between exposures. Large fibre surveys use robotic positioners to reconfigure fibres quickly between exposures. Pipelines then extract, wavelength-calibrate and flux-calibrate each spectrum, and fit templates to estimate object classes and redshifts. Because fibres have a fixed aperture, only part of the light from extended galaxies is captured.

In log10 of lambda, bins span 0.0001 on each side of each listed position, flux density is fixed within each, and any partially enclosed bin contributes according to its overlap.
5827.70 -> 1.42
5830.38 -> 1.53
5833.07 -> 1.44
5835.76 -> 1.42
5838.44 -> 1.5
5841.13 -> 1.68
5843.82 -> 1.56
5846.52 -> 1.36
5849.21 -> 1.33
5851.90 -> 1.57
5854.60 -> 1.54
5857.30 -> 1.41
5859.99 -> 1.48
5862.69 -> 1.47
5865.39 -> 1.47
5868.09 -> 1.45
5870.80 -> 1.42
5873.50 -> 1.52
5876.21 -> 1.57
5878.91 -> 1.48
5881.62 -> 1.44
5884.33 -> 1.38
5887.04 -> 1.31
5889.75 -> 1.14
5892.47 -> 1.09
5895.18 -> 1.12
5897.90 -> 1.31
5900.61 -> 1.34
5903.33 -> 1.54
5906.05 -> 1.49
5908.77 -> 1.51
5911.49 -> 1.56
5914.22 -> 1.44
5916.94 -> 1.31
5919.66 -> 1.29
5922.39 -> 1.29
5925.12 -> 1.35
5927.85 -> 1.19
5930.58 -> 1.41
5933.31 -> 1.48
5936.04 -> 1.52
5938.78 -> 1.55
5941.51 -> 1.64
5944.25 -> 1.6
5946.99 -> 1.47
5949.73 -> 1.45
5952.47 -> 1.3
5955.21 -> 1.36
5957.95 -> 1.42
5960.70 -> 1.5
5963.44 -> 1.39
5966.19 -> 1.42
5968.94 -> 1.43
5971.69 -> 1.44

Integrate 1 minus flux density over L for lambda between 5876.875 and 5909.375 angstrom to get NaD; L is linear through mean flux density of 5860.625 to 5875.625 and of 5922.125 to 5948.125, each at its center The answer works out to 2.6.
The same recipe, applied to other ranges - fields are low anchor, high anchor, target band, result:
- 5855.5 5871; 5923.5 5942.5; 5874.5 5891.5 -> 0.81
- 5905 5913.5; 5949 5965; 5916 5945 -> 0.86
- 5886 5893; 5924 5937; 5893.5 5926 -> -2.37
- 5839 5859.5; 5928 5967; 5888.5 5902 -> 2.51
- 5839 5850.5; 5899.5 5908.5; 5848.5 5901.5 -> 2.95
